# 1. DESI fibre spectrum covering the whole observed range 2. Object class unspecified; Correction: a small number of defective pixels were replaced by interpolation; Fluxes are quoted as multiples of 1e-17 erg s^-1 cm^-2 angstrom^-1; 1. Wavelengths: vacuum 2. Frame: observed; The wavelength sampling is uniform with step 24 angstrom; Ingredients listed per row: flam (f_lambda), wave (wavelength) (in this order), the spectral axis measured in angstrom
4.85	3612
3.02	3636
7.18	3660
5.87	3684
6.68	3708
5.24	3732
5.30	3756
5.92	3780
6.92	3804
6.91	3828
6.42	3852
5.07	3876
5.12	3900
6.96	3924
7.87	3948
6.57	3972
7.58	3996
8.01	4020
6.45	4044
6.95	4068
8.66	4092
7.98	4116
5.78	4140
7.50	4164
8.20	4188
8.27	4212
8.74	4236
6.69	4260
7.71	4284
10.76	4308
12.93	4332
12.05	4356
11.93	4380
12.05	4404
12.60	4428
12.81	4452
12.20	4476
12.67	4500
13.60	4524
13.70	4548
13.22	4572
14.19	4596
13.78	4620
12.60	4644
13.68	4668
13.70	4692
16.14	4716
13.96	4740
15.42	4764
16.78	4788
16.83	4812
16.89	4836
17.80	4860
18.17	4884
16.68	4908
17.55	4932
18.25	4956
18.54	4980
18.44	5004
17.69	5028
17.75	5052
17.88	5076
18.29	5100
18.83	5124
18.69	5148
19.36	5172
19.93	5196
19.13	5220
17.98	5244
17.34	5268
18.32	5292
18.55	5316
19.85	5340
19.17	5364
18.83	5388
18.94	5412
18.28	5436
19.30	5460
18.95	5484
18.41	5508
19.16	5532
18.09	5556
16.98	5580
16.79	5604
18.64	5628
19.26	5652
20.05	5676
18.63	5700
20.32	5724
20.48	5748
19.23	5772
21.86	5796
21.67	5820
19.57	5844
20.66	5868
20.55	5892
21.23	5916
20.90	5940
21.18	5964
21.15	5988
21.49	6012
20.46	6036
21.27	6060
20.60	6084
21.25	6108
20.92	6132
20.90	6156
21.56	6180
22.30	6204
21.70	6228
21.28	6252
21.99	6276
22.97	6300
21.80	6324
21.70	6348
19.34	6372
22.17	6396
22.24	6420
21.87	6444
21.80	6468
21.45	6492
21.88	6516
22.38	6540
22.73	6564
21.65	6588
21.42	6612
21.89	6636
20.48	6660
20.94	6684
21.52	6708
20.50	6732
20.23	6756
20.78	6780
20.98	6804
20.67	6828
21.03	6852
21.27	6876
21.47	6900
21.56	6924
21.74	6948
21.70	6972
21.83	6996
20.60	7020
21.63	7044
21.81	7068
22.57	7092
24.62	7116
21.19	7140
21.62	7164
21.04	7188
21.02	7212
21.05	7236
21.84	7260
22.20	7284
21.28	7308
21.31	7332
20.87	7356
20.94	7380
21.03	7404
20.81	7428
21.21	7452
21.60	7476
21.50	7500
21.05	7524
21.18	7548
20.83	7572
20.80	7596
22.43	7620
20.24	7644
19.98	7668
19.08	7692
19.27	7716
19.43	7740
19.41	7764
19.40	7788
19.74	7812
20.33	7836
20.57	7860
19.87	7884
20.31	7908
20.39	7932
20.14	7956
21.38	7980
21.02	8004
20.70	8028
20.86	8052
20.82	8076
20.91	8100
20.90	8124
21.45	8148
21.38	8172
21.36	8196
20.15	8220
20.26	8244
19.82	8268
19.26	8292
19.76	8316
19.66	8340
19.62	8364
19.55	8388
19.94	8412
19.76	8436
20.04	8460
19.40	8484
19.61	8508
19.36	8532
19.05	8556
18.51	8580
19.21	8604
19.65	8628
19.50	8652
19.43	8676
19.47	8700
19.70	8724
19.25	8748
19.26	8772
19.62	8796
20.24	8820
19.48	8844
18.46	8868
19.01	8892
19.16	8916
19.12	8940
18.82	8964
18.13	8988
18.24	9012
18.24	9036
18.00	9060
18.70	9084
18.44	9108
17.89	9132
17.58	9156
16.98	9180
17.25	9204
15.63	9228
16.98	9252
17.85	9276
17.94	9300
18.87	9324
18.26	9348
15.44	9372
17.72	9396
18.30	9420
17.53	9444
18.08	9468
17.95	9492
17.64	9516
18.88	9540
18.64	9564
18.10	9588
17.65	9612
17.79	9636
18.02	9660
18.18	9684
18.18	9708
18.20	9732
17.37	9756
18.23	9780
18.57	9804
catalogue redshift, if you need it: 0.081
